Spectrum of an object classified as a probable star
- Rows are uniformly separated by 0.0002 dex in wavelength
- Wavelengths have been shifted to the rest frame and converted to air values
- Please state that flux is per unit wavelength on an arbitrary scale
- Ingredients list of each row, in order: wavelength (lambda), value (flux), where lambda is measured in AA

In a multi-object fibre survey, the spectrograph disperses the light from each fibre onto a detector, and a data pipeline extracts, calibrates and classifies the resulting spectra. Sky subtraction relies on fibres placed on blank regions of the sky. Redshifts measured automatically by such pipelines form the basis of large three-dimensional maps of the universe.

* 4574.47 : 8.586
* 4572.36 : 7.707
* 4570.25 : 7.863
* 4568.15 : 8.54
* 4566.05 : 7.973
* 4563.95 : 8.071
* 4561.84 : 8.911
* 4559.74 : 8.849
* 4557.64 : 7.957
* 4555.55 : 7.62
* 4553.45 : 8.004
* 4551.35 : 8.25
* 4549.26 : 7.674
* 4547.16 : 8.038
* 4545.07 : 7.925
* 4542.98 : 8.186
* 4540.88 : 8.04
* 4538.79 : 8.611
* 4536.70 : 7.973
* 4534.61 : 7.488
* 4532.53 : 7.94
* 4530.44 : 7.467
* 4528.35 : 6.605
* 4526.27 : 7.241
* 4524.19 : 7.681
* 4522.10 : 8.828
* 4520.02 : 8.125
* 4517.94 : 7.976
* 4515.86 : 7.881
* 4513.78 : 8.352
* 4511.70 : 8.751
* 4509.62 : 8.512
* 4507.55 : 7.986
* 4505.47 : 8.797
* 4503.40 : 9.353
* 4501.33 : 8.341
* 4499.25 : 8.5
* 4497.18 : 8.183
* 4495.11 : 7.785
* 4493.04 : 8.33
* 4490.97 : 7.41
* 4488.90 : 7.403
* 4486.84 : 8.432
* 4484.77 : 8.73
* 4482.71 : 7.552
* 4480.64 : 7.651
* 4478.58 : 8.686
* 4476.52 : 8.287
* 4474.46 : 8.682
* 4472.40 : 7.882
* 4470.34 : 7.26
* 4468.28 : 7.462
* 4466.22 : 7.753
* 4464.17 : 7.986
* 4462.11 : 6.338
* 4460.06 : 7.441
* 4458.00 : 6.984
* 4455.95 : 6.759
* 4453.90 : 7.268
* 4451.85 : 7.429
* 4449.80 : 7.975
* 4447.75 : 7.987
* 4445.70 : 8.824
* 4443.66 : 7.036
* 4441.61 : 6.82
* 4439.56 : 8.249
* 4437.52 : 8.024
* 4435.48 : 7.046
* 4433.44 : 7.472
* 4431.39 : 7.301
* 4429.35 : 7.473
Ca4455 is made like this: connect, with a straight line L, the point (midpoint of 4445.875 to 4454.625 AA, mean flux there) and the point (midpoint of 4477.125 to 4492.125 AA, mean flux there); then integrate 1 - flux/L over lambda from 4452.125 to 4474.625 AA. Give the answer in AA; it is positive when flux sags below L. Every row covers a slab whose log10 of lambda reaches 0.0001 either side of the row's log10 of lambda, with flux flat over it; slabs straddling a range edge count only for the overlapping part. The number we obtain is 1.4 AA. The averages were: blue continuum 7.79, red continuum 7.99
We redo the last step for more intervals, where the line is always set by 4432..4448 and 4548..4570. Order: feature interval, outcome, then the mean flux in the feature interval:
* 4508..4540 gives 0.2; 7.96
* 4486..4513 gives -1.3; 8.29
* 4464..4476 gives -0.1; 7.85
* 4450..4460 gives 0.7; 7.21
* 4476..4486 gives -0.4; 8.18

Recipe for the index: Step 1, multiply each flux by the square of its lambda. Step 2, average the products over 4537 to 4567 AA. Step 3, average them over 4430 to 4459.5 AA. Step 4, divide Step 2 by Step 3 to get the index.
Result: 1.14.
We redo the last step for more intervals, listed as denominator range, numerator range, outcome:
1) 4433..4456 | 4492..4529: 1.11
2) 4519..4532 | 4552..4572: 1.08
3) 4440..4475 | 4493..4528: 1.12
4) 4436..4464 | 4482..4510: 1.13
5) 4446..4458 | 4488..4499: 1.07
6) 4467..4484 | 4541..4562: 1.06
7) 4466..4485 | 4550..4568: 1.07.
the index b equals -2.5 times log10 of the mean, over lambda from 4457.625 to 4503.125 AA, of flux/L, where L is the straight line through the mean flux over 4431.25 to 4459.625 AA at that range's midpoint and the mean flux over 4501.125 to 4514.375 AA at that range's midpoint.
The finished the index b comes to 0.031 mag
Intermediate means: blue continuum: 7.52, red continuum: 8.61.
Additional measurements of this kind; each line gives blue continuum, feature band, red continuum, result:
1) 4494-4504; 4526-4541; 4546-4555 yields 0.06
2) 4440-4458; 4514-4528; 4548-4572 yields 0.00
